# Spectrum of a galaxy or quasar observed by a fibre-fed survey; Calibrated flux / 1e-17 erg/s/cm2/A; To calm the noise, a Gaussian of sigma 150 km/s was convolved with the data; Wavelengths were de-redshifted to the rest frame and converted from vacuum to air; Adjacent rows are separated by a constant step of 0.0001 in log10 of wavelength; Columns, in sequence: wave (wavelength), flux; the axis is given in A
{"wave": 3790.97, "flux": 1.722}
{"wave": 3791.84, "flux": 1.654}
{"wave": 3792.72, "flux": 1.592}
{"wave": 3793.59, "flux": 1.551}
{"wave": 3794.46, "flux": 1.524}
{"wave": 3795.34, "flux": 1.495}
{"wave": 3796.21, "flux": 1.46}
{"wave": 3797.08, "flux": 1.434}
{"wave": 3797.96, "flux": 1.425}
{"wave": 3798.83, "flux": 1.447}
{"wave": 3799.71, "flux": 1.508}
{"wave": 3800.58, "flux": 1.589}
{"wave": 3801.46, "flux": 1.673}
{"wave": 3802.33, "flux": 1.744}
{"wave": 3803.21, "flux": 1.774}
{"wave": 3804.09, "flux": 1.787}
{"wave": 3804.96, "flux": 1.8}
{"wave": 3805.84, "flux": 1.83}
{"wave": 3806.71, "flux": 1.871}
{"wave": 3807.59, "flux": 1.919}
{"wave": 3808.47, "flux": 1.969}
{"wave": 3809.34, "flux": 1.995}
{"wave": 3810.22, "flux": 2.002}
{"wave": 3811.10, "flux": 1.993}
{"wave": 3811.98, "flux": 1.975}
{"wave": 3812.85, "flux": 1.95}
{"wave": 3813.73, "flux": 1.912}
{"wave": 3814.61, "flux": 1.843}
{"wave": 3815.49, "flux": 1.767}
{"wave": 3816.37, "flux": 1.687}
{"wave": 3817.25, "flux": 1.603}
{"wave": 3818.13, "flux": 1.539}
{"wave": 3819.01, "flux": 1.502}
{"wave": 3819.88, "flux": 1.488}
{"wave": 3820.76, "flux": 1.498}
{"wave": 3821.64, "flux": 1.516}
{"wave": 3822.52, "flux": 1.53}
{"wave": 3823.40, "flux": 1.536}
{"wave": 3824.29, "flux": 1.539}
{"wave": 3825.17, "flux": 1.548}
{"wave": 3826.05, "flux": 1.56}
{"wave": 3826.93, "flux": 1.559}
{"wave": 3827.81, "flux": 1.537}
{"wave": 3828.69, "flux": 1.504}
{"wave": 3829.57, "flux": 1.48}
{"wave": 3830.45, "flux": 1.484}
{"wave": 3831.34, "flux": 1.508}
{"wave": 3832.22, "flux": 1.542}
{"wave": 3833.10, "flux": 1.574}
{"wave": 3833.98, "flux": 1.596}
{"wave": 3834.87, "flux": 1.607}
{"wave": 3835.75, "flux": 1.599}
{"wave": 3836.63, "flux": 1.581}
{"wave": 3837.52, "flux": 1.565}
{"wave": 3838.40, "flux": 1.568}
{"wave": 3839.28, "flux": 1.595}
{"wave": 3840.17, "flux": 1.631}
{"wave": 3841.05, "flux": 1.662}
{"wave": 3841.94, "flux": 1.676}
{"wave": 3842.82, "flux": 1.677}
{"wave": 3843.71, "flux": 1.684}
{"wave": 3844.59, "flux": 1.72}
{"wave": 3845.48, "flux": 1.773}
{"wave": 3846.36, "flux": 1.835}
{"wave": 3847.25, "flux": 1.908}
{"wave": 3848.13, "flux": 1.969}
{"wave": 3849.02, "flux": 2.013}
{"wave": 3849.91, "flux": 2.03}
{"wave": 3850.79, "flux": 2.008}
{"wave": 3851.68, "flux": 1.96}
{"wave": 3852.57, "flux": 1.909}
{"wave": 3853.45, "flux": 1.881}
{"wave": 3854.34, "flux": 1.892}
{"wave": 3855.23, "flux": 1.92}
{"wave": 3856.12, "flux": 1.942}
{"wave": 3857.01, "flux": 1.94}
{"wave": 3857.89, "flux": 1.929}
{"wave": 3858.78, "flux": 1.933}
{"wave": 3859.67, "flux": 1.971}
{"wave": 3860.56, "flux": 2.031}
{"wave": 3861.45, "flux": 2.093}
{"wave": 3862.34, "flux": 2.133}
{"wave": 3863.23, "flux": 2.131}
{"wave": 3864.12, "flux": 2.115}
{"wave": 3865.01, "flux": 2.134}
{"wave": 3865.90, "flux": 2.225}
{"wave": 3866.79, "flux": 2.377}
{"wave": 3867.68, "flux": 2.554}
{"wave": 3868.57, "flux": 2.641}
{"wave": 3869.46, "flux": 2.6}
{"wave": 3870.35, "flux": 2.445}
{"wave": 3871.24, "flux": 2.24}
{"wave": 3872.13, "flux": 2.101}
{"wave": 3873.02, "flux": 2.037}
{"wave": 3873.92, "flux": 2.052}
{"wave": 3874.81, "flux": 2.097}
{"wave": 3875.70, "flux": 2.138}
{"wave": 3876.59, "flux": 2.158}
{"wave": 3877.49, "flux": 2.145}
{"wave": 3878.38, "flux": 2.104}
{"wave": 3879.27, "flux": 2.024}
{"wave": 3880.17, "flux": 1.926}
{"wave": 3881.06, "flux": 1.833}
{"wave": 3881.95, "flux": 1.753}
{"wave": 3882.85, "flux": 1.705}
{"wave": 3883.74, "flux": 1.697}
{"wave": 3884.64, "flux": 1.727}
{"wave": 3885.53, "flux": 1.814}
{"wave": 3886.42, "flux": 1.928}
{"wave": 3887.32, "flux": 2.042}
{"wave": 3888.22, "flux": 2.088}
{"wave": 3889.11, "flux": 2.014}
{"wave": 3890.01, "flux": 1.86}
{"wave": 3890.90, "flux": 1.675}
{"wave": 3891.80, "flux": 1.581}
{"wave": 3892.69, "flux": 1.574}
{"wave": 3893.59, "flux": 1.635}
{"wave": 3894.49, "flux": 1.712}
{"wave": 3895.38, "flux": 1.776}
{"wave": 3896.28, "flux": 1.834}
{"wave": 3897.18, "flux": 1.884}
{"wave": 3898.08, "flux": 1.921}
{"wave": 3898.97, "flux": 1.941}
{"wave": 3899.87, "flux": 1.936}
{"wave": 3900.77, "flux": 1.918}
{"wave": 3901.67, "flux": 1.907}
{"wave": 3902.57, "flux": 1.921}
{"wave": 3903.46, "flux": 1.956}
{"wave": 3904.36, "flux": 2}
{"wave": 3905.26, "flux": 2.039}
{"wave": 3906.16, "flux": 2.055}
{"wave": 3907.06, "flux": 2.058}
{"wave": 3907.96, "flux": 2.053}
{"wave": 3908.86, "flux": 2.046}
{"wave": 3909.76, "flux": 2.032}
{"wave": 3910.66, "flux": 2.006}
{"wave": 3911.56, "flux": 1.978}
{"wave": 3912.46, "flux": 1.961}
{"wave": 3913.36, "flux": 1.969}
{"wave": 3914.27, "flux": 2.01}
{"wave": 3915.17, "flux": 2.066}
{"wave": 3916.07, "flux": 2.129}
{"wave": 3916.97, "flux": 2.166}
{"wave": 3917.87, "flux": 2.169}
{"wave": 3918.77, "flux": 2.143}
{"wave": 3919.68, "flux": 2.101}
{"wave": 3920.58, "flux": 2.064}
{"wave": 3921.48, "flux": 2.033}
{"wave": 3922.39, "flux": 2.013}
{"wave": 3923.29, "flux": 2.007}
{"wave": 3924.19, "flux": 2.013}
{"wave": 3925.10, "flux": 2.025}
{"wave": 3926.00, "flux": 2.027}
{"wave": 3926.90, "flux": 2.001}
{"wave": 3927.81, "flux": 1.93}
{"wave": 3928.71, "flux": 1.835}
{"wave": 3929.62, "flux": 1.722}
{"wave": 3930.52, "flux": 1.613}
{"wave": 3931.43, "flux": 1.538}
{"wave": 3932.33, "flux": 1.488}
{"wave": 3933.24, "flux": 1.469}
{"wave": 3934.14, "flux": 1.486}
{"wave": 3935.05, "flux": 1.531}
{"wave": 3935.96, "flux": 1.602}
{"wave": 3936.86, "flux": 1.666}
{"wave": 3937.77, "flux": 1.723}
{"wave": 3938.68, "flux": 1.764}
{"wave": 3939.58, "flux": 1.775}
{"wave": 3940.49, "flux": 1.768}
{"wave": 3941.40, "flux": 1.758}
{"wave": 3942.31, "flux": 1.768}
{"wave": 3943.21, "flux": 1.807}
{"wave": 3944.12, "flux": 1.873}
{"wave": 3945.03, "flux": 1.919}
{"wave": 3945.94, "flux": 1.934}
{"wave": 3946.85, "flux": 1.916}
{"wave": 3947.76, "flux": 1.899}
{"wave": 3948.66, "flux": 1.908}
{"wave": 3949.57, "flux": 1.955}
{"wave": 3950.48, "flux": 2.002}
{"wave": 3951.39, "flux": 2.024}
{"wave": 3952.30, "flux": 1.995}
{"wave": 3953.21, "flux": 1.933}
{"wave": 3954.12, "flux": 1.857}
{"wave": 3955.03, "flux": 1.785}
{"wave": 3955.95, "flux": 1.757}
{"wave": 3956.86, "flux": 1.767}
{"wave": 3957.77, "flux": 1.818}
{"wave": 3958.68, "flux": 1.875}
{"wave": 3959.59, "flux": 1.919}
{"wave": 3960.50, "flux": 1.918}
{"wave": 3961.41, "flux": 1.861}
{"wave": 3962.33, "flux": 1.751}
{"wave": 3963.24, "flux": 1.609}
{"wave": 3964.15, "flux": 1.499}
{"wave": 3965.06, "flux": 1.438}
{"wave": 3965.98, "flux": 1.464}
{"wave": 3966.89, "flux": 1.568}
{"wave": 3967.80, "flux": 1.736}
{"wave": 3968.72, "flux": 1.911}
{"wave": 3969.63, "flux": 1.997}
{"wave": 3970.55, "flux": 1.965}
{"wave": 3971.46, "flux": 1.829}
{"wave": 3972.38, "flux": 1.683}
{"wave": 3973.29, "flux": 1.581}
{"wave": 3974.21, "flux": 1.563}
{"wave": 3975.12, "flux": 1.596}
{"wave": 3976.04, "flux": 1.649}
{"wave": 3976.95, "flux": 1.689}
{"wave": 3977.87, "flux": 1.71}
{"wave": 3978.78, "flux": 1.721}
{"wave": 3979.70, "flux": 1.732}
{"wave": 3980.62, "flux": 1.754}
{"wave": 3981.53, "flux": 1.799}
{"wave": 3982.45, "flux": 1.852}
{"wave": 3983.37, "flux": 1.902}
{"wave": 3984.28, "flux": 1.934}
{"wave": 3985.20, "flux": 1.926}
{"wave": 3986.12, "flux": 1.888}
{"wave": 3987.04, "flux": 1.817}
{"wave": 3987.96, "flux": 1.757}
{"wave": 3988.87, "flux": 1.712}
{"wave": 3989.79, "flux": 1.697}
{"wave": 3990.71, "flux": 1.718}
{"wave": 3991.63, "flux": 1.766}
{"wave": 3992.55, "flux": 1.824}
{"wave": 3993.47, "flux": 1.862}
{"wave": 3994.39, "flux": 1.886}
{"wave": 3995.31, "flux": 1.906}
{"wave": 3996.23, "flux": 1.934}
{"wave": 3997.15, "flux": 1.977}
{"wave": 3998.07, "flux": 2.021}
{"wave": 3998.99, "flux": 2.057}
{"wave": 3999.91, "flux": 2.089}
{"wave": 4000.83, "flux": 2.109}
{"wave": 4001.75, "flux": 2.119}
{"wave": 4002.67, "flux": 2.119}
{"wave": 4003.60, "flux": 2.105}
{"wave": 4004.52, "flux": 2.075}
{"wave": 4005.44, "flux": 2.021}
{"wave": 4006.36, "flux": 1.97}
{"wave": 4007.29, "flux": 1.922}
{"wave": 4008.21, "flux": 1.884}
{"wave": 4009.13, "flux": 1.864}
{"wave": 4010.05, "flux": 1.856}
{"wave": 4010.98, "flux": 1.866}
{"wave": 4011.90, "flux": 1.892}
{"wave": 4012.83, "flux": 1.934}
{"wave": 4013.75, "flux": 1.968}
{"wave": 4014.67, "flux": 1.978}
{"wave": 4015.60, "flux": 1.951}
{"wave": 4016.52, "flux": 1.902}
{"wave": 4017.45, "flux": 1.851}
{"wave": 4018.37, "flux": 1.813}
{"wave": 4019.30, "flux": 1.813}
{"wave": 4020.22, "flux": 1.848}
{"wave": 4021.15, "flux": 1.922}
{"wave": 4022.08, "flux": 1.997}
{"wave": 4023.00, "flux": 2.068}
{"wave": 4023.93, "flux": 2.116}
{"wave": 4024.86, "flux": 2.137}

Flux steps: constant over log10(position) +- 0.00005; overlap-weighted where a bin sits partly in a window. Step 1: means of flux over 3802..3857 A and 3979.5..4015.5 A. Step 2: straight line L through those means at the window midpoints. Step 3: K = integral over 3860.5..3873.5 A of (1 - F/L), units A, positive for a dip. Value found -3.63 A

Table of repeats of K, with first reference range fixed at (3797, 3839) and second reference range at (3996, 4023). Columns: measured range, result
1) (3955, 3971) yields 1.1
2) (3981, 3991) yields 0.5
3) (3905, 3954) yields -1.8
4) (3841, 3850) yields -0.6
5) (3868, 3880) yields -3.2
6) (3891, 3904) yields -0.3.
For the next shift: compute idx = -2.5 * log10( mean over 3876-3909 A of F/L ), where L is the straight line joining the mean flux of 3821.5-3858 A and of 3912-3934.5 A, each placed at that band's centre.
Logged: -0.03 mag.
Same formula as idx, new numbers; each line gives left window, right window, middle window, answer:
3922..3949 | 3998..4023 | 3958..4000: 0.061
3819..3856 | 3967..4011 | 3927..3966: 0.022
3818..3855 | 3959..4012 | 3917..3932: -0.112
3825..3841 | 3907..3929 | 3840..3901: -0.115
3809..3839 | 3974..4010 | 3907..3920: -0.168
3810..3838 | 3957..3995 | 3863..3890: -0.243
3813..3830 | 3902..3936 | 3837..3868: -0.131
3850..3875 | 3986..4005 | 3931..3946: 0.185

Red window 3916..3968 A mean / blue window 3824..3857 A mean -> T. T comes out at 1.1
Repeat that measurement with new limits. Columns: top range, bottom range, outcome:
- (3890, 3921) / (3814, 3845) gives 1.23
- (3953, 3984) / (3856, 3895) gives 0.87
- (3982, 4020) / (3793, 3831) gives 1.15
